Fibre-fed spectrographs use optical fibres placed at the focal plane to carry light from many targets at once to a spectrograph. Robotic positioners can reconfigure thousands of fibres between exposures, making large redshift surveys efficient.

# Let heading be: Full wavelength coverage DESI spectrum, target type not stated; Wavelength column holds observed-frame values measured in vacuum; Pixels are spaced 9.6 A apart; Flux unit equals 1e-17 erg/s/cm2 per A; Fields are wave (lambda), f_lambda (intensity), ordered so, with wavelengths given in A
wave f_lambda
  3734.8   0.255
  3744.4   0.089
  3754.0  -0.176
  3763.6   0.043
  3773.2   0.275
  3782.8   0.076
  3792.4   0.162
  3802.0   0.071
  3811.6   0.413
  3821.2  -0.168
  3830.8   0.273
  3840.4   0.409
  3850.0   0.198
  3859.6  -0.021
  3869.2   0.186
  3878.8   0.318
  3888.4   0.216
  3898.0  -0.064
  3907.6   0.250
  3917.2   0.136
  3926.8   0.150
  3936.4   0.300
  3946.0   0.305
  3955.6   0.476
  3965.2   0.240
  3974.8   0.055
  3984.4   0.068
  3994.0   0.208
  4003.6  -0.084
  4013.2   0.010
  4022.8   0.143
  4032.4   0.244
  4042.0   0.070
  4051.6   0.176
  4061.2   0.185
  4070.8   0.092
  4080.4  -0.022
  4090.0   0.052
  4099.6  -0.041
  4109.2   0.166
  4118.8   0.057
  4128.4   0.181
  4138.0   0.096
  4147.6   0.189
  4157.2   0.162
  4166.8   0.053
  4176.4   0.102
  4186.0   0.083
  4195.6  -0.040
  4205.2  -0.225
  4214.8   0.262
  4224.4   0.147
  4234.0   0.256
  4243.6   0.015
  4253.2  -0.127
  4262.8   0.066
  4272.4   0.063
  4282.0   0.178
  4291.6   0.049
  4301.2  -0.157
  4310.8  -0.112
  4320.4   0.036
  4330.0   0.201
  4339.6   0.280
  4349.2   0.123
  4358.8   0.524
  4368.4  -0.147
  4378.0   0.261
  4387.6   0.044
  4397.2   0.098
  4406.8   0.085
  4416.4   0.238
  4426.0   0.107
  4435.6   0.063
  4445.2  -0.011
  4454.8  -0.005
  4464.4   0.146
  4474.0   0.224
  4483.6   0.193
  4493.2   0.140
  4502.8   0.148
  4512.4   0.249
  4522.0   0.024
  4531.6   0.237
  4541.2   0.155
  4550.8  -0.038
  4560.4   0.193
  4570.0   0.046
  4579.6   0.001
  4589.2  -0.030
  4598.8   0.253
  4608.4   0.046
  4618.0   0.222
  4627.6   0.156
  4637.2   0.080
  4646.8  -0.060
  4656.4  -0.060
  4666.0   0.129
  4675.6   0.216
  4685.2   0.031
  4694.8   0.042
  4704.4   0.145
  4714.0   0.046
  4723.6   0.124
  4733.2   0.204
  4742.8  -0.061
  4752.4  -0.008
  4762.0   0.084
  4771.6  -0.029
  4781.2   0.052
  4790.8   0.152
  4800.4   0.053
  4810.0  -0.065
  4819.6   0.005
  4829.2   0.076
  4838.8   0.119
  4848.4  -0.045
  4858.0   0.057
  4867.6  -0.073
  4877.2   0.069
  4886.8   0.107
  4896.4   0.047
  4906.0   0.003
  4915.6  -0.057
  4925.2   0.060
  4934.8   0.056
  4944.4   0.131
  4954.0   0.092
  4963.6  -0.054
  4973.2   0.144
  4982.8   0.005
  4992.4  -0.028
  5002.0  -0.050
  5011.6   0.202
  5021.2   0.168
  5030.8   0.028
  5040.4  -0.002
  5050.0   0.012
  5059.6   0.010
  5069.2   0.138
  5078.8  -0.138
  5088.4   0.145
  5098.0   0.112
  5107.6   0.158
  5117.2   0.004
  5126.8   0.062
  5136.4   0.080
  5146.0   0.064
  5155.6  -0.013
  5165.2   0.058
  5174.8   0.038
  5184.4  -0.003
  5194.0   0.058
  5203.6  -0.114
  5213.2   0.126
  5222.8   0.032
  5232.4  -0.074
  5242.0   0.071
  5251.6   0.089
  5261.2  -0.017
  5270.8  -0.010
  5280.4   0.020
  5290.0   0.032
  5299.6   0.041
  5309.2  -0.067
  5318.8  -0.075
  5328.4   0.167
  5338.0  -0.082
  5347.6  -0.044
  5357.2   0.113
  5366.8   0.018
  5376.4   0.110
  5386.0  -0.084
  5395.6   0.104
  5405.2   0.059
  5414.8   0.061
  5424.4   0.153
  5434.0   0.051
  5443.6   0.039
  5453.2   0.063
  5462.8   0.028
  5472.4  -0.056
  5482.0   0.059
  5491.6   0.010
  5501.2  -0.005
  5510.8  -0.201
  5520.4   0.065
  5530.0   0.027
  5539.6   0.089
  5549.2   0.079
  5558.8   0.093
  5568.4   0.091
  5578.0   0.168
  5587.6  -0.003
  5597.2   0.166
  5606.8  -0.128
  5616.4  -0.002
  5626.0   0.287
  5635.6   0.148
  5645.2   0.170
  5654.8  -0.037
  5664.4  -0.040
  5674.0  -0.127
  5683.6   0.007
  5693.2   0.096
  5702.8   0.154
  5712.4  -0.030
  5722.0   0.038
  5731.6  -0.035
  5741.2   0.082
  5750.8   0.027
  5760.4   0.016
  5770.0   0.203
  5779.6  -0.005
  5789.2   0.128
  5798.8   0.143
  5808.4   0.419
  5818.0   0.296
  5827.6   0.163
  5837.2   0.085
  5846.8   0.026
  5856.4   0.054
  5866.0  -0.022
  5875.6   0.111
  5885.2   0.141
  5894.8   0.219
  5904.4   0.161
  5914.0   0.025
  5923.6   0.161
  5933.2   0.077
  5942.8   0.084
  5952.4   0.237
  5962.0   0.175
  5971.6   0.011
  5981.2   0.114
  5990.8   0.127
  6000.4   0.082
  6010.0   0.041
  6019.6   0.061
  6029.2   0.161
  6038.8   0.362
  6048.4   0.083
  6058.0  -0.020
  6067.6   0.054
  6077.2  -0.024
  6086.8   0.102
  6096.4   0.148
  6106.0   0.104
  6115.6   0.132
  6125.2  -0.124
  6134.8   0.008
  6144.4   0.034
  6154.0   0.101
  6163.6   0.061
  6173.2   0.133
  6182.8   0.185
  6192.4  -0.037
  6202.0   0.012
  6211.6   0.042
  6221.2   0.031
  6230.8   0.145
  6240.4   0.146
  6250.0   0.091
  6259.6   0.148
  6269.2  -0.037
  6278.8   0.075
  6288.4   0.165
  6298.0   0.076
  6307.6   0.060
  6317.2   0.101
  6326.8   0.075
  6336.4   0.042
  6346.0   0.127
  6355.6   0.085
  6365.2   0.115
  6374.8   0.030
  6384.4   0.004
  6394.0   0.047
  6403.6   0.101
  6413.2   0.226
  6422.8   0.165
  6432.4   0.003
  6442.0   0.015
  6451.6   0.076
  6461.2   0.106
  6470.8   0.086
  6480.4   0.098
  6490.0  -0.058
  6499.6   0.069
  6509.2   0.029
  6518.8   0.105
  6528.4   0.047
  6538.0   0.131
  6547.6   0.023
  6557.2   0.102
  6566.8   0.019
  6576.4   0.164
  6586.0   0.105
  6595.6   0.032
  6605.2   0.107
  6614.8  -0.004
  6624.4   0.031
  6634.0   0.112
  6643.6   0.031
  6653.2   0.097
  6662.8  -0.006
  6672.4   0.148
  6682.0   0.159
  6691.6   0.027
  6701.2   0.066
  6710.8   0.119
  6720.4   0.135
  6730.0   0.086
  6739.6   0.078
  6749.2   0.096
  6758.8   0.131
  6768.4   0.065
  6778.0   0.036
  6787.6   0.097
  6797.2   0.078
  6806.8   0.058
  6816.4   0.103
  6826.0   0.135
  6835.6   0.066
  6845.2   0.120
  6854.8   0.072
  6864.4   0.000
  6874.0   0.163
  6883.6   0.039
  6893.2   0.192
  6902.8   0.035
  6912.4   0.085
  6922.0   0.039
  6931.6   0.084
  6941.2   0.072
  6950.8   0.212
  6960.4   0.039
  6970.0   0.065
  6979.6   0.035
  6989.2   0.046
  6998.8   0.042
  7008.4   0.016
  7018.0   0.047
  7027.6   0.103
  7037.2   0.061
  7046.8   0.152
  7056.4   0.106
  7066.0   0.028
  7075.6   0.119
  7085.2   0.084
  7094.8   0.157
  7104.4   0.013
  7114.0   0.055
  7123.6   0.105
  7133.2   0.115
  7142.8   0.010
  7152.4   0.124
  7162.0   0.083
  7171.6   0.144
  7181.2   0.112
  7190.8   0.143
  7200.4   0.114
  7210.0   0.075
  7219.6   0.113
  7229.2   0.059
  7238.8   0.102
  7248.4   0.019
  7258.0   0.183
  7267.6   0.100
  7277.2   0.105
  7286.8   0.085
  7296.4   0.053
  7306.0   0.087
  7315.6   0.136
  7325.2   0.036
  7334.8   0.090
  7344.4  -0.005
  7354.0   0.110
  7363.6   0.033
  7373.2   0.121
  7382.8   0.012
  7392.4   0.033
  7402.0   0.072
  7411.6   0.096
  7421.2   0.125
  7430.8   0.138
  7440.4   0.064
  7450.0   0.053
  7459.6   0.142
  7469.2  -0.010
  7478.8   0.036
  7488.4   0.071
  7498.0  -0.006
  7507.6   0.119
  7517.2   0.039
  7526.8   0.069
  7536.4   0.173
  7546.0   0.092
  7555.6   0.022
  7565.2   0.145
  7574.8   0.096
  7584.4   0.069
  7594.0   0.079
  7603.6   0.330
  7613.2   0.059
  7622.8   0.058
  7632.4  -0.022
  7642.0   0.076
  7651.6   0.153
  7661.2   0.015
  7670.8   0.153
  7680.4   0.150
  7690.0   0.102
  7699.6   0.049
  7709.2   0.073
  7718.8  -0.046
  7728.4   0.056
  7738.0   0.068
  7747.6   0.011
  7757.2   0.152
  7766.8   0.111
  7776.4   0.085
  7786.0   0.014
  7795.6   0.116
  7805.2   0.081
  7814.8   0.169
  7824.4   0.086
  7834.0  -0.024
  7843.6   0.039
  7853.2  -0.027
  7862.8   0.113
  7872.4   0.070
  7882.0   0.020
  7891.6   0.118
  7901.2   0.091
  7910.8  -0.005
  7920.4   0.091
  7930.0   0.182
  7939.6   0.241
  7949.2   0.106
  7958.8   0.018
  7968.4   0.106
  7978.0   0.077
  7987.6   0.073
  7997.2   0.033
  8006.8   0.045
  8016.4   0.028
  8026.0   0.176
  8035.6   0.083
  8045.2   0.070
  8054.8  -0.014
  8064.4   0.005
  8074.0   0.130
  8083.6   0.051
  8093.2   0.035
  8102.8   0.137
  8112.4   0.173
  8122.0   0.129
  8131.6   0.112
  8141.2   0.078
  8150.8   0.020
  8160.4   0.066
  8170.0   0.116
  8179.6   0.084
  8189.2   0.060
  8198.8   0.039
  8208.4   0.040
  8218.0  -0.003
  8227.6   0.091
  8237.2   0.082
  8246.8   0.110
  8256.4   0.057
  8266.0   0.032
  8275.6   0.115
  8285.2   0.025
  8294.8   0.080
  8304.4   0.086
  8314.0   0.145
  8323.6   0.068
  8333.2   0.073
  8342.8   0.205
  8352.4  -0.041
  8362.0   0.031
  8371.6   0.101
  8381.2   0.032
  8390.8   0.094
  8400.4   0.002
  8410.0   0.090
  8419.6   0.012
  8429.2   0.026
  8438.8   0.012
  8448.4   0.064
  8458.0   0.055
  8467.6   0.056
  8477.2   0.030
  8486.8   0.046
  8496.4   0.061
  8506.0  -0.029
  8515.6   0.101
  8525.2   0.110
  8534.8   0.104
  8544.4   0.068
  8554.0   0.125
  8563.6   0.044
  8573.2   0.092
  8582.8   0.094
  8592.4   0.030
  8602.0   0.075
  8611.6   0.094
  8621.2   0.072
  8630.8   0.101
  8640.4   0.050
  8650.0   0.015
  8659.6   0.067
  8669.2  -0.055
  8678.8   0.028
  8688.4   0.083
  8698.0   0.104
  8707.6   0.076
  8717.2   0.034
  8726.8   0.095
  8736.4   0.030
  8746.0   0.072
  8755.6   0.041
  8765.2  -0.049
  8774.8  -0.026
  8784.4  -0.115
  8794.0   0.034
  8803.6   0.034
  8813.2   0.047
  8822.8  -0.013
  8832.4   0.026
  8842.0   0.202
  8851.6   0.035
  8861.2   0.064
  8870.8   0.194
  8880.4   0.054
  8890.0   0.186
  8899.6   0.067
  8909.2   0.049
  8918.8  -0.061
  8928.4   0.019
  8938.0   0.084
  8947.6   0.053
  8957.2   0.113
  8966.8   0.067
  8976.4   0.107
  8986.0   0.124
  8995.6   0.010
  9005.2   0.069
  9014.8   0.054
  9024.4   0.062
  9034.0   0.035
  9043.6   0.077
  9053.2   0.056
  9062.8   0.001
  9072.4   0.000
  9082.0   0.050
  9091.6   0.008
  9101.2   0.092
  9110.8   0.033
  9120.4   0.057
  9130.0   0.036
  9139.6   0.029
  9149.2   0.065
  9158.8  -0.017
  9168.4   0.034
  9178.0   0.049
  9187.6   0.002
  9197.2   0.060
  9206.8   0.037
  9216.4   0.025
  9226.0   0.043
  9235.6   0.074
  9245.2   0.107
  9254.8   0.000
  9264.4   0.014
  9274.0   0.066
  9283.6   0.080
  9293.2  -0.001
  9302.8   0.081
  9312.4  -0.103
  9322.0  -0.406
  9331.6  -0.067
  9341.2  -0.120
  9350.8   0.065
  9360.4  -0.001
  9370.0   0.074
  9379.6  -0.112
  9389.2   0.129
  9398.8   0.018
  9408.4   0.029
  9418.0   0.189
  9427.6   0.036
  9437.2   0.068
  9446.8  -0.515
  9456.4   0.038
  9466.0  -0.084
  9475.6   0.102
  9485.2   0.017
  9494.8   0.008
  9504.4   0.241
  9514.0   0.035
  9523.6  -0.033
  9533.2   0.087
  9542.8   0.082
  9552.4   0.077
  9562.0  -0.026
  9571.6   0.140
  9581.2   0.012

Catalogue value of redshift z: 0.62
